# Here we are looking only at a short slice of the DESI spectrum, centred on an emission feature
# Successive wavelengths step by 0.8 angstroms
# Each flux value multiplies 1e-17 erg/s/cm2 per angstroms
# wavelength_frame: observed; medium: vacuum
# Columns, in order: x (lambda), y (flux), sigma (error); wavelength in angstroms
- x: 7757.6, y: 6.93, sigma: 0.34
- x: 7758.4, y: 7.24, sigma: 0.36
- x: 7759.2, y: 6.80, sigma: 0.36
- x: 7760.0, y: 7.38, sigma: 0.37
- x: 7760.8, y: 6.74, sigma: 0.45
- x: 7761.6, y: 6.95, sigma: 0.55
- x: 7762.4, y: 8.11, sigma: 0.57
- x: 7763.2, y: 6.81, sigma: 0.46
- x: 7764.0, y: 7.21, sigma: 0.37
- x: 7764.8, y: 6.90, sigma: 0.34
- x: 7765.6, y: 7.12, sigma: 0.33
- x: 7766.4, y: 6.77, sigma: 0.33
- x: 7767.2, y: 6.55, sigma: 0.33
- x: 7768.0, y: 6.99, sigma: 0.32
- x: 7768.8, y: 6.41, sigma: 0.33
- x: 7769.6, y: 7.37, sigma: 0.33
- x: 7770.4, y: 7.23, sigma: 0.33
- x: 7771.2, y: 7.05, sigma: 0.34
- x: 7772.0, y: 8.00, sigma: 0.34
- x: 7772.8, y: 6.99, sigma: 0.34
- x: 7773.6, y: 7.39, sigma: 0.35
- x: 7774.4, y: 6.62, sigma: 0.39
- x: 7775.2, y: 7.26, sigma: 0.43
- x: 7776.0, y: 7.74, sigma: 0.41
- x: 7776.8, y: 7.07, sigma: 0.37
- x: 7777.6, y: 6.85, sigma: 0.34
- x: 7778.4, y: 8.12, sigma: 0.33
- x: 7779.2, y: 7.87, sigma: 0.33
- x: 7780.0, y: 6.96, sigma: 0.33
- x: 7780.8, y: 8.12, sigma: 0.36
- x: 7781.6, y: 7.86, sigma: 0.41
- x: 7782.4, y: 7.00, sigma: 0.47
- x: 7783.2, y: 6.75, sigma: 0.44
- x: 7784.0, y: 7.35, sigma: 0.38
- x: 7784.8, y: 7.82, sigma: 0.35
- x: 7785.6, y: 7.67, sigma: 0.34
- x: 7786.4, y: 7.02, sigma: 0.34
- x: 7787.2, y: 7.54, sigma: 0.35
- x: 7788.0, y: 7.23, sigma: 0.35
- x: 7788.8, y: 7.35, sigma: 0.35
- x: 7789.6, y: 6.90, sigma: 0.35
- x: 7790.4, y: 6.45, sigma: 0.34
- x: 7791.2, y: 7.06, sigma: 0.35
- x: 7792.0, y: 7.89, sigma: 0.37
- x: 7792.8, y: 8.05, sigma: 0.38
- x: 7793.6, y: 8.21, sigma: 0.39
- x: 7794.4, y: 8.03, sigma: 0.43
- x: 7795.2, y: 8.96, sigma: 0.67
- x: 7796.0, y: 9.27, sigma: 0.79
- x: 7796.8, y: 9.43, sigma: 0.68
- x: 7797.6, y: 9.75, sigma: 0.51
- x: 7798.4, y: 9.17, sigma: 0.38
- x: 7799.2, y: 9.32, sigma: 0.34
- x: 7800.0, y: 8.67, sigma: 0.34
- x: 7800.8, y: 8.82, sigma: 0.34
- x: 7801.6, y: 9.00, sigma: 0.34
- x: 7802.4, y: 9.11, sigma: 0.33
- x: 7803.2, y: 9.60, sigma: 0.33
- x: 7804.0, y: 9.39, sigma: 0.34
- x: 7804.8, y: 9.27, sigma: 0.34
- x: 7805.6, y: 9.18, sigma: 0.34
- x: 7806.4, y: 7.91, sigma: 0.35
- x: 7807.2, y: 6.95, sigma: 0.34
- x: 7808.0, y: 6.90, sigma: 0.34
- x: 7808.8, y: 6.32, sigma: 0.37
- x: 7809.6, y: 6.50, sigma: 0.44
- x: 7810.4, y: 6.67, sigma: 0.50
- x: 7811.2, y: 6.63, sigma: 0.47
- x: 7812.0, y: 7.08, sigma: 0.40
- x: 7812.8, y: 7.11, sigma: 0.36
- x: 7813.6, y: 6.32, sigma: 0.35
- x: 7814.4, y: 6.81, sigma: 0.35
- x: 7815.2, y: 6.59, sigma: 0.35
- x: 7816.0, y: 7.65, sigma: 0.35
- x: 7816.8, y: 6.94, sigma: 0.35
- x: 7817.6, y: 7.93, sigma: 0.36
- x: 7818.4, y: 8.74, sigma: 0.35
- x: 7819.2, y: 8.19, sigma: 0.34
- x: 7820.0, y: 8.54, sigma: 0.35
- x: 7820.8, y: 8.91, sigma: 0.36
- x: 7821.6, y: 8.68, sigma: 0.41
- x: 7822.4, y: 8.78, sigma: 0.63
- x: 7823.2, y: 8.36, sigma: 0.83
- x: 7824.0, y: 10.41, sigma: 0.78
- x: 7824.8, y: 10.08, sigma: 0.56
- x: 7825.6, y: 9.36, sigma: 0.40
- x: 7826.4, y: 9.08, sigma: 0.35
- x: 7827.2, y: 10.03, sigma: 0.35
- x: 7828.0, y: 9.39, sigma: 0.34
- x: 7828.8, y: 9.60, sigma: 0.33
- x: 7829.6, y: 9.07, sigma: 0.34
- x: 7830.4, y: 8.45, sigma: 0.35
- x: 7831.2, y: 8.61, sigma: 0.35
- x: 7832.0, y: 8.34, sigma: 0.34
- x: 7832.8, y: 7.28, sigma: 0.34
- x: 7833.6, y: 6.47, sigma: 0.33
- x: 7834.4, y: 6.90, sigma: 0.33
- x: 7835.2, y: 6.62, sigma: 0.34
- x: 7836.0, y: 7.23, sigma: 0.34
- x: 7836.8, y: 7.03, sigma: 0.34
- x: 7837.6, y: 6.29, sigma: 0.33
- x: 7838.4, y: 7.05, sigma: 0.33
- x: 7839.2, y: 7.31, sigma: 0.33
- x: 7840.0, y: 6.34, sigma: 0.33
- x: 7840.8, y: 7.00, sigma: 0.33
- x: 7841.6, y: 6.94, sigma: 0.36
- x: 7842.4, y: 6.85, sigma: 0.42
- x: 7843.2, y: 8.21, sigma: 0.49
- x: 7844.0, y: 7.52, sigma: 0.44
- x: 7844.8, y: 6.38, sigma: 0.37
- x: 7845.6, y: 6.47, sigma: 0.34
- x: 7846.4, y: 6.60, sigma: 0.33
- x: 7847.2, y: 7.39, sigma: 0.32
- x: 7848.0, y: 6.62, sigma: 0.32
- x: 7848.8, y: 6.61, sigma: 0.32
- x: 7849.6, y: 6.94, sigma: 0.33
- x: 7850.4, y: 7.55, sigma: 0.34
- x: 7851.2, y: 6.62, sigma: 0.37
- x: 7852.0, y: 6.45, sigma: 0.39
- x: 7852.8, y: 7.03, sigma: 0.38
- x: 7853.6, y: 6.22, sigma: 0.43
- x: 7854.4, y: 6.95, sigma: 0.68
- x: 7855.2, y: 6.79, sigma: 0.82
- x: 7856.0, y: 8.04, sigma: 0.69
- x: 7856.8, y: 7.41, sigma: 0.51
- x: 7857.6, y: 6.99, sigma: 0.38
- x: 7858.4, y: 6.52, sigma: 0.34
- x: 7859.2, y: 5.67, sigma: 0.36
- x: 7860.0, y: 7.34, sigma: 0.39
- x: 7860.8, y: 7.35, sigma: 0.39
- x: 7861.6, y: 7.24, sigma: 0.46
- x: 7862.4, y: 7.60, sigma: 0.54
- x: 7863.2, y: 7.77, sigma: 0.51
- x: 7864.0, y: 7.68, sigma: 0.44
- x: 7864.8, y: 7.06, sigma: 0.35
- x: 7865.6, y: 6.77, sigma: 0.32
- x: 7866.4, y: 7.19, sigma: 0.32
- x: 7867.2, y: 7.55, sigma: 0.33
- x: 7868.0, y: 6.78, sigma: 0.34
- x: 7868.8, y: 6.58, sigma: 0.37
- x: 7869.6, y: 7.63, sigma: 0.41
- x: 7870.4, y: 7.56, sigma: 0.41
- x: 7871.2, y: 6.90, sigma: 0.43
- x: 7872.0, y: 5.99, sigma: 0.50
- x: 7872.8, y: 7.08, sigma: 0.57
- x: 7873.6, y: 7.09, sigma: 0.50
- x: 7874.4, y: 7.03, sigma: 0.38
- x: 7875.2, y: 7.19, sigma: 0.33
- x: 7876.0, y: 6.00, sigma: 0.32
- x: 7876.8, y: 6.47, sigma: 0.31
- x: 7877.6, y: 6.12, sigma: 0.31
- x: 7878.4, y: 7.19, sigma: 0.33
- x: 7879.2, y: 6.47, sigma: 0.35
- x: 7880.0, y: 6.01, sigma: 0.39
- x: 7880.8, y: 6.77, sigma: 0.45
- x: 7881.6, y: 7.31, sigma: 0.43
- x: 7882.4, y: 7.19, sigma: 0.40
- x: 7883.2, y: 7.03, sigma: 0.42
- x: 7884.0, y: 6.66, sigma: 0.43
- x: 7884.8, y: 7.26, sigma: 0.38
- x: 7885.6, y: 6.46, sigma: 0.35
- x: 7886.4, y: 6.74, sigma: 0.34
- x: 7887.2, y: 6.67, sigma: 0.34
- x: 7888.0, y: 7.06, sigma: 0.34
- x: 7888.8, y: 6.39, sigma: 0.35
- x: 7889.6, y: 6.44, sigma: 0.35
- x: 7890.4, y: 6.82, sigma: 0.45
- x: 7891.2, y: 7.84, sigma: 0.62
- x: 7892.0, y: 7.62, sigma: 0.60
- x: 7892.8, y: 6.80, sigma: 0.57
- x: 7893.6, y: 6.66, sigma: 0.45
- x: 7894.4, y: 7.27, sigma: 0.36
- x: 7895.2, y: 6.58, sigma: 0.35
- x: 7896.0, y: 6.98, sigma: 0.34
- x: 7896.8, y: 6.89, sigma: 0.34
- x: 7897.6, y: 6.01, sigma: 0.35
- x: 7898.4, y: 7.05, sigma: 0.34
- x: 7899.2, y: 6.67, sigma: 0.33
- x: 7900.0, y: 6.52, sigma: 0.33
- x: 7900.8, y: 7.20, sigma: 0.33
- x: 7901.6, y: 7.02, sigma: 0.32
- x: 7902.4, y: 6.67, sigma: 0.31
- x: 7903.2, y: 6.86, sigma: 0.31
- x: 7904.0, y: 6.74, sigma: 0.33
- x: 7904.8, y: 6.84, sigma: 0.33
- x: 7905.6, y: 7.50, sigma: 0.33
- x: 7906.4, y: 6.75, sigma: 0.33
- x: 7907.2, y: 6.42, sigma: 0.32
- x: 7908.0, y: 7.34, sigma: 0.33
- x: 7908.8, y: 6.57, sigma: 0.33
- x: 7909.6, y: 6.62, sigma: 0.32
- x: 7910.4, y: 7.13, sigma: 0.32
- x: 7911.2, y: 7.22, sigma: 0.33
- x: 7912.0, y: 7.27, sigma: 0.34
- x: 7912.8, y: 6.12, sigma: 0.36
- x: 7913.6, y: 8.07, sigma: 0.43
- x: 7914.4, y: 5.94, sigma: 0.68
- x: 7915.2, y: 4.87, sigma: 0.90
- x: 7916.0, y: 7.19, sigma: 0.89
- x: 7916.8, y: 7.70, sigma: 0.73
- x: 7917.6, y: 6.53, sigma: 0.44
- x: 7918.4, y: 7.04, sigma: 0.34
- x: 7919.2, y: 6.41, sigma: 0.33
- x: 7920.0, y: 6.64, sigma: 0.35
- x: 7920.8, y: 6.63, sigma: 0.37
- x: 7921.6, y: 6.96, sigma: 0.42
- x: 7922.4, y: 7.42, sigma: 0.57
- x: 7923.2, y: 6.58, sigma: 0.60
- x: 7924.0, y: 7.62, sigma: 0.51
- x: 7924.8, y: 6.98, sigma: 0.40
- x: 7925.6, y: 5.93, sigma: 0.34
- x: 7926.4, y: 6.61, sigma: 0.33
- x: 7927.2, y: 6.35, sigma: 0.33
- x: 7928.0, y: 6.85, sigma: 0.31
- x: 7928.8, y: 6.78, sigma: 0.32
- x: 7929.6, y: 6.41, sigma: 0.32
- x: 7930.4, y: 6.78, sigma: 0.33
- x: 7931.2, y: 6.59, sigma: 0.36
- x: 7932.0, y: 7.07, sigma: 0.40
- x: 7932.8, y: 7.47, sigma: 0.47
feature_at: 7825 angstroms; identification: [N II]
